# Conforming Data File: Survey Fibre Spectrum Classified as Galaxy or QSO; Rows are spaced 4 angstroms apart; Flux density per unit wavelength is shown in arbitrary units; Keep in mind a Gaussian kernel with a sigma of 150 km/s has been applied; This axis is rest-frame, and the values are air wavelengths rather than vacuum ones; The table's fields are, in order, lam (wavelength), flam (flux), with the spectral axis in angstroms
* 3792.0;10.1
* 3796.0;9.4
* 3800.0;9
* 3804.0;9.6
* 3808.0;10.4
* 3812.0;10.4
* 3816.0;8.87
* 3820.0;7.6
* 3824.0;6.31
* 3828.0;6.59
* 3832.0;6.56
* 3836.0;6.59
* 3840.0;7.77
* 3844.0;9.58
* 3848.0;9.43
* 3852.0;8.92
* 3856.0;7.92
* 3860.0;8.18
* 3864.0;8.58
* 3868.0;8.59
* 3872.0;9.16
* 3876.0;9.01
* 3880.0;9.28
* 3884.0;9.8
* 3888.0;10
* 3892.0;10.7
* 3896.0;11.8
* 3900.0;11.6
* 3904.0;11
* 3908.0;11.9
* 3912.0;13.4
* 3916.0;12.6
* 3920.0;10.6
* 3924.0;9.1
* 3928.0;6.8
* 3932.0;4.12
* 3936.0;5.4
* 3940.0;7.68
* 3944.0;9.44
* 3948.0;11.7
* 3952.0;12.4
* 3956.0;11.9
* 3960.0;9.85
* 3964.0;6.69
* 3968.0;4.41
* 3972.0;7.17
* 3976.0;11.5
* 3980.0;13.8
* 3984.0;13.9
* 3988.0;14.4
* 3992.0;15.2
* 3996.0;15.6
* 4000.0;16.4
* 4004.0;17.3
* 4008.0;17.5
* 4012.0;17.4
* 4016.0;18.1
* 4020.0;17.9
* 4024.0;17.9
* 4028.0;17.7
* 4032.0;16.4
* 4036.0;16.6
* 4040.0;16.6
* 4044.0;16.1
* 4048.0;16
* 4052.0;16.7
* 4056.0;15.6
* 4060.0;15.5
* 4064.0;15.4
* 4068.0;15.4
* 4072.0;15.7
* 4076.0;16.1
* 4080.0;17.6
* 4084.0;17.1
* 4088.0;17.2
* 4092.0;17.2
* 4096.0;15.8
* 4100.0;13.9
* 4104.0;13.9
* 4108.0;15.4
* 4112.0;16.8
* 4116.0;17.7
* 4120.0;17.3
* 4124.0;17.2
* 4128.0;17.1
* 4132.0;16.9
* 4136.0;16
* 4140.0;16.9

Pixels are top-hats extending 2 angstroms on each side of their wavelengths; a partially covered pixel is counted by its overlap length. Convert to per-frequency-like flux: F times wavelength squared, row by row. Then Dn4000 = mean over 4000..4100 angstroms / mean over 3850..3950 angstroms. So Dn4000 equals 1.89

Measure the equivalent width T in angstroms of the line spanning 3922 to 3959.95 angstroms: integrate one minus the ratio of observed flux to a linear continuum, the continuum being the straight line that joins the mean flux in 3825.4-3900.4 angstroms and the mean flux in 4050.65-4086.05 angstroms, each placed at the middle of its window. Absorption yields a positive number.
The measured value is 9.45 angstroms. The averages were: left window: 8.87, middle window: 8.78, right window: 16.1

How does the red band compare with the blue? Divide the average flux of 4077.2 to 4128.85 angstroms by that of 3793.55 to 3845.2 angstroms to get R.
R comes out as 2.0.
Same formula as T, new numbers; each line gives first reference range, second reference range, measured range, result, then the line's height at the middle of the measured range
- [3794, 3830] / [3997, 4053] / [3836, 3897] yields 9.65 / 10.8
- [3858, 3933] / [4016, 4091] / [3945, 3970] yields 5.90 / 12.5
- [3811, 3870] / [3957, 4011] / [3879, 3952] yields 3.38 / 10.5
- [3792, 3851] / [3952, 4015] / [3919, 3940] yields 7.96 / 11.5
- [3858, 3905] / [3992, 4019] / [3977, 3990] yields 1.52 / 15.7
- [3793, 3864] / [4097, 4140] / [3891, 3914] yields -2.95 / 10.4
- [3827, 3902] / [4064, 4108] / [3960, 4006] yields 1.90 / 12.7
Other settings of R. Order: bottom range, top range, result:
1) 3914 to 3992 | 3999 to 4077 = 1.70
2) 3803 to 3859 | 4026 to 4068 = 1.95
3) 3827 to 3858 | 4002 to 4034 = 2.20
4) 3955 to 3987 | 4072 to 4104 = 1.62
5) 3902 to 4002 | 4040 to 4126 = 1.52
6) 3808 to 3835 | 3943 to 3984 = 1.28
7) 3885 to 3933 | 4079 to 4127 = 1.58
